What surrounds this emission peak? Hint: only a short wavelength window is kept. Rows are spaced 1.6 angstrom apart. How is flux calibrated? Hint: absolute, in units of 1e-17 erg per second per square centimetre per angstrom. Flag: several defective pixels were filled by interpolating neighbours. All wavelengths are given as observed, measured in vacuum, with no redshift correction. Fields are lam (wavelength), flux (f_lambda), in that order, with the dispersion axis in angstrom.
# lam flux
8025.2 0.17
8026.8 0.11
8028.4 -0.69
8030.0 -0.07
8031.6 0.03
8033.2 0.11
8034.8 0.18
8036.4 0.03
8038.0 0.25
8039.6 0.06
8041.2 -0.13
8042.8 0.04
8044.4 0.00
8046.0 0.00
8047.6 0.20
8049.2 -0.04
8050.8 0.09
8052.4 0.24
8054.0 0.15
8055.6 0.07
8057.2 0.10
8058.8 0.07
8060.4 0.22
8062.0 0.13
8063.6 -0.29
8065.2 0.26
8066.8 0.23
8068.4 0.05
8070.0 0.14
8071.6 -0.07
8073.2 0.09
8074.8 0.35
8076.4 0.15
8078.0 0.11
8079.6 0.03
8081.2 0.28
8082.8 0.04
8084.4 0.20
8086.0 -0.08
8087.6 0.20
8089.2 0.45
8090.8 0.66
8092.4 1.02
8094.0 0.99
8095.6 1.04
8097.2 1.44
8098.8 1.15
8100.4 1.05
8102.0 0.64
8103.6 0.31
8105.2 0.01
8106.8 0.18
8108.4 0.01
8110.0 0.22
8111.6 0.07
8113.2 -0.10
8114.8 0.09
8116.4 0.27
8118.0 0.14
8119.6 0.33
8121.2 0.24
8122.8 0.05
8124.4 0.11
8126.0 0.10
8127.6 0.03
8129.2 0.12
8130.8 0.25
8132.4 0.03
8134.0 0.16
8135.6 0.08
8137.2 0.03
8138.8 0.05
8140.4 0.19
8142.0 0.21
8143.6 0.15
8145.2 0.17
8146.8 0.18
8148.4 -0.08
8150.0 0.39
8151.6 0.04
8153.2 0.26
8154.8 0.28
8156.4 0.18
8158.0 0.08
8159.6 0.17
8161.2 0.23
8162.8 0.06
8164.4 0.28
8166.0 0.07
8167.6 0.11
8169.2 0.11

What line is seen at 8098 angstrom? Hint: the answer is [O II]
